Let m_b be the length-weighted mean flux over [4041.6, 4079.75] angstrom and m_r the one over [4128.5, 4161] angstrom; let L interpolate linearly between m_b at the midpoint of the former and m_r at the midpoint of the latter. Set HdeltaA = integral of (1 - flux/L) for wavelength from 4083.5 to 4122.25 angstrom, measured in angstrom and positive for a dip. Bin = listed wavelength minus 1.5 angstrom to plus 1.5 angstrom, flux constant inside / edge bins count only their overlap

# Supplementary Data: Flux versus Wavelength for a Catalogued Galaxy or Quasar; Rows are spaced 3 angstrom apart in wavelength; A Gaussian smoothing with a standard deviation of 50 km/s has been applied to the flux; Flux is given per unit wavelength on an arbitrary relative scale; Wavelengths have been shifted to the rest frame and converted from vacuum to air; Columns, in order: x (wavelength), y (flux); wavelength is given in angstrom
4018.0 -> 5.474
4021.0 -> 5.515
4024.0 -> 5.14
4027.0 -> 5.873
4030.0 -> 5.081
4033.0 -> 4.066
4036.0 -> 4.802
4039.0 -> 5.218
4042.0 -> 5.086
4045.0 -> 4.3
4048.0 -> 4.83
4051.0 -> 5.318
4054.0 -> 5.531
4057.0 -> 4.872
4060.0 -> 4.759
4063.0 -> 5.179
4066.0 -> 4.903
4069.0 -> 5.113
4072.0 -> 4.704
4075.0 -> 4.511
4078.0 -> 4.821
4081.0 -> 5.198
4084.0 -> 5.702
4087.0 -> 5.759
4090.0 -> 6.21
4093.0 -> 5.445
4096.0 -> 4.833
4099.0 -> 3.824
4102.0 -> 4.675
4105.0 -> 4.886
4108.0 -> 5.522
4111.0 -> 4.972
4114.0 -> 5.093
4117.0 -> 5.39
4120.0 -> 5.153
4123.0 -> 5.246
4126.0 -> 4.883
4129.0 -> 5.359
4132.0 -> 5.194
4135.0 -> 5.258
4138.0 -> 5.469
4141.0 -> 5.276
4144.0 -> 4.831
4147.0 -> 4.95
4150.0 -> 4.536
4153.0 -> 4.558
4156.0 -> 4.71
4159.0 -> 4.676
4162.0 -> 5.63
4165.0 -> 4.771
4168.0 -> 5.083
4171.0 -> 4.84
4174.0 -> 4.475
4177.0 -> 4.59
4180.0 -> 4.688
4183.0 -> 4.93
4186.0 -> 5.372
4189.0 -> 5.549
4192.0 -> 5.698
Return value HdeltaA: -1.8 angstrom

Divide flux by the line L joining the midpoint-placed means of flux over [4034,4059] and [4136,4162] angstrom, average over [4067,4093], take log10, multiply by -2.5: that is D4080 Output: -0.06 mag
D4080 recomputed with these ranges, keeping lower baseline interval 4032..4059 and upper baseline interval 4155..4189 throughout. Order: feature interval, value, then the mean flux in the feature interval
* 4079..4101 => -0.07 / 5.26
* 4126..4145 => -0.06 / 5.21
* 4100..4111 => -0.01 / 4.97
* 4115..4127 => -0.06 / 5.18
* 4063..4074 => 0.00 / 4.93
